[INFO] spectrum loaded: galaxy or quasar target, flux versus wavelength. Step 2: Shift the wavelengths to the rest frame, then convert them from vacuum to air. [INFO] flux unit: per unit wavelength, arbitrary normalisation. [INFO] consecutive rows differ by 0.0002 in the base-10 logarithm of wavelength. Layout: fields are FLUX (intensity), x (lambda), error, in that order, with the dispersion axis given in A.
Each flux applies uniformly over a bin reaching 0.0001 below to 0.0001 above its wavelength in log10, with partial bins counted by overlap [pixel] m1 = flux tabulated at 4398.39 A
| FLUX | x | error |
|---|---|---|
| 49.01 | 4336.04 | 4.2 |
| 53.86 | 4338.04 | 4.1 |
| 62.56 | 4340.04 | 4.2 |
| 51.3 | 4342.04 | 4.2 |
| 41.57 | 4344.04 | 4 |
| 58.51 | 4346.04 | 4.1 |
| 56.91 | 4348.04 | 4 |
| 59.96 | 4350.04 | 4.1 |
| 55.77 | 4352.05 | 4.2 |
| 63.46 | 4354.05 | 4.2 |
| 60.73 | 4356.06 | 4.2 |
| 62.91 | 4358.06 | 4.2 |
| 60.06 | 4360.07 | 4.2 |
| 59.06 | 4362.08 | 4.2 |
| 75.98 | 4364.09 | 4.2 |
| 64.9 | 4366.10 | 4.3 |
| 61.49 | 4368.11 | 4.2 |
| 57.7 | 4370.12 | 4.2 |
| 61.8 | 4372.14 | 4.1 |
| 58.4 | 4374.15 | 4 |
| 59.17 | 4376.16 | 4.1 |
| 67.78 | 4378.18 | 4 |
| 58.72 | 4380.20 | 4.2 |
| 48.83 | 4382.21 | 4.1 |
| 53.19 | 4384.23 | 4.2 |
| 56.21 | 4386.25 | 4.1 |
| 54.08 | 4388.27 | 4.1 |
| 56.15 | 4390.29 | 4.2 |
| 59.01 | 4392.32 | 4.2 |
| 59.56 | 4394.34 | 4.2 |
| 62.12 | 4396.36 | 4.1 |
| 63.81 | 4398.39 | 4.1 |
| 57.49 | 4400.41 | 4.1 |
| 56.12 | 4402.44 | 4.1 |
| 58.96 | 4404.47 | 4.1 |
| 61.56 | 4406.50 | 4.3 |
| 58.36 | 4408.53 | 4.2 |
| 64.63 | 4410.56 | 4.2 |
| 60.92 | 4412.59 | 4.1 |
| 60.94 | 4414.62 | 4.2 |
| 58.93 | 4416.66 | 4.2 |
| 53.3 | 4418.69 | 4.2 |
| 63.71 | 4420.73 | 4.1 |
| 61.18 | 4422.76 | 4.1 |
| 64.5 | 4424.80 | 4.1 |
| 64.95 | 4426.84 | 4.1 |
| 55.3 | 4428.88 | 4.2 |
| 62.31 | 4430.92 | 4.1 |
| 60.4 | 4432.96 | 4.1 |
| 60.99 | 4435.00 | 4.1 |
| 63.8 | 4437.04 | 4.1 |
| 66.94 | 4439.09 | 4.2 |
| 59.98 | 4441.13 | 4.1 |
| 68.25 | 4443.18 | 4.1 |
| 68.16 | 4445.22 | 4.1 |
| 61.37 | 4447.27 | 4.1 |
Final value 63.81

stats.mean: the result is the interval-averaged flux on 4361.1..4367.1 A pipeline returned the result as 66.7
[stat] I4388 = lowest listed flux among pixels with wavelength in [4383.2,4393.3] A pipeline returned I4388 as 53.19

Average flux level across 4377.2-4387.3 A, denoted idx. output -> 56.9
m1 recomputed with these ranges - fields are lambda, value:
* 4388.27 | 54.08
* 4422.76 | 61.18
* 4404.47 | 58.96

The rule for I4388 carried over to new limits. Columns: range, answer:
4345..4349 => 56.91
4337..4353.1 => 41.57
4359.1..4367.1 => 59.06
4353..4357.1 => 60.73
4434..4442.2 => 59.98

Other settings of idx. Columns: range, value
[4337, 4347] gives 53.5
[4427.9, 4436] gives 59.8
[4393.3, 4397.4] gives 60.9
